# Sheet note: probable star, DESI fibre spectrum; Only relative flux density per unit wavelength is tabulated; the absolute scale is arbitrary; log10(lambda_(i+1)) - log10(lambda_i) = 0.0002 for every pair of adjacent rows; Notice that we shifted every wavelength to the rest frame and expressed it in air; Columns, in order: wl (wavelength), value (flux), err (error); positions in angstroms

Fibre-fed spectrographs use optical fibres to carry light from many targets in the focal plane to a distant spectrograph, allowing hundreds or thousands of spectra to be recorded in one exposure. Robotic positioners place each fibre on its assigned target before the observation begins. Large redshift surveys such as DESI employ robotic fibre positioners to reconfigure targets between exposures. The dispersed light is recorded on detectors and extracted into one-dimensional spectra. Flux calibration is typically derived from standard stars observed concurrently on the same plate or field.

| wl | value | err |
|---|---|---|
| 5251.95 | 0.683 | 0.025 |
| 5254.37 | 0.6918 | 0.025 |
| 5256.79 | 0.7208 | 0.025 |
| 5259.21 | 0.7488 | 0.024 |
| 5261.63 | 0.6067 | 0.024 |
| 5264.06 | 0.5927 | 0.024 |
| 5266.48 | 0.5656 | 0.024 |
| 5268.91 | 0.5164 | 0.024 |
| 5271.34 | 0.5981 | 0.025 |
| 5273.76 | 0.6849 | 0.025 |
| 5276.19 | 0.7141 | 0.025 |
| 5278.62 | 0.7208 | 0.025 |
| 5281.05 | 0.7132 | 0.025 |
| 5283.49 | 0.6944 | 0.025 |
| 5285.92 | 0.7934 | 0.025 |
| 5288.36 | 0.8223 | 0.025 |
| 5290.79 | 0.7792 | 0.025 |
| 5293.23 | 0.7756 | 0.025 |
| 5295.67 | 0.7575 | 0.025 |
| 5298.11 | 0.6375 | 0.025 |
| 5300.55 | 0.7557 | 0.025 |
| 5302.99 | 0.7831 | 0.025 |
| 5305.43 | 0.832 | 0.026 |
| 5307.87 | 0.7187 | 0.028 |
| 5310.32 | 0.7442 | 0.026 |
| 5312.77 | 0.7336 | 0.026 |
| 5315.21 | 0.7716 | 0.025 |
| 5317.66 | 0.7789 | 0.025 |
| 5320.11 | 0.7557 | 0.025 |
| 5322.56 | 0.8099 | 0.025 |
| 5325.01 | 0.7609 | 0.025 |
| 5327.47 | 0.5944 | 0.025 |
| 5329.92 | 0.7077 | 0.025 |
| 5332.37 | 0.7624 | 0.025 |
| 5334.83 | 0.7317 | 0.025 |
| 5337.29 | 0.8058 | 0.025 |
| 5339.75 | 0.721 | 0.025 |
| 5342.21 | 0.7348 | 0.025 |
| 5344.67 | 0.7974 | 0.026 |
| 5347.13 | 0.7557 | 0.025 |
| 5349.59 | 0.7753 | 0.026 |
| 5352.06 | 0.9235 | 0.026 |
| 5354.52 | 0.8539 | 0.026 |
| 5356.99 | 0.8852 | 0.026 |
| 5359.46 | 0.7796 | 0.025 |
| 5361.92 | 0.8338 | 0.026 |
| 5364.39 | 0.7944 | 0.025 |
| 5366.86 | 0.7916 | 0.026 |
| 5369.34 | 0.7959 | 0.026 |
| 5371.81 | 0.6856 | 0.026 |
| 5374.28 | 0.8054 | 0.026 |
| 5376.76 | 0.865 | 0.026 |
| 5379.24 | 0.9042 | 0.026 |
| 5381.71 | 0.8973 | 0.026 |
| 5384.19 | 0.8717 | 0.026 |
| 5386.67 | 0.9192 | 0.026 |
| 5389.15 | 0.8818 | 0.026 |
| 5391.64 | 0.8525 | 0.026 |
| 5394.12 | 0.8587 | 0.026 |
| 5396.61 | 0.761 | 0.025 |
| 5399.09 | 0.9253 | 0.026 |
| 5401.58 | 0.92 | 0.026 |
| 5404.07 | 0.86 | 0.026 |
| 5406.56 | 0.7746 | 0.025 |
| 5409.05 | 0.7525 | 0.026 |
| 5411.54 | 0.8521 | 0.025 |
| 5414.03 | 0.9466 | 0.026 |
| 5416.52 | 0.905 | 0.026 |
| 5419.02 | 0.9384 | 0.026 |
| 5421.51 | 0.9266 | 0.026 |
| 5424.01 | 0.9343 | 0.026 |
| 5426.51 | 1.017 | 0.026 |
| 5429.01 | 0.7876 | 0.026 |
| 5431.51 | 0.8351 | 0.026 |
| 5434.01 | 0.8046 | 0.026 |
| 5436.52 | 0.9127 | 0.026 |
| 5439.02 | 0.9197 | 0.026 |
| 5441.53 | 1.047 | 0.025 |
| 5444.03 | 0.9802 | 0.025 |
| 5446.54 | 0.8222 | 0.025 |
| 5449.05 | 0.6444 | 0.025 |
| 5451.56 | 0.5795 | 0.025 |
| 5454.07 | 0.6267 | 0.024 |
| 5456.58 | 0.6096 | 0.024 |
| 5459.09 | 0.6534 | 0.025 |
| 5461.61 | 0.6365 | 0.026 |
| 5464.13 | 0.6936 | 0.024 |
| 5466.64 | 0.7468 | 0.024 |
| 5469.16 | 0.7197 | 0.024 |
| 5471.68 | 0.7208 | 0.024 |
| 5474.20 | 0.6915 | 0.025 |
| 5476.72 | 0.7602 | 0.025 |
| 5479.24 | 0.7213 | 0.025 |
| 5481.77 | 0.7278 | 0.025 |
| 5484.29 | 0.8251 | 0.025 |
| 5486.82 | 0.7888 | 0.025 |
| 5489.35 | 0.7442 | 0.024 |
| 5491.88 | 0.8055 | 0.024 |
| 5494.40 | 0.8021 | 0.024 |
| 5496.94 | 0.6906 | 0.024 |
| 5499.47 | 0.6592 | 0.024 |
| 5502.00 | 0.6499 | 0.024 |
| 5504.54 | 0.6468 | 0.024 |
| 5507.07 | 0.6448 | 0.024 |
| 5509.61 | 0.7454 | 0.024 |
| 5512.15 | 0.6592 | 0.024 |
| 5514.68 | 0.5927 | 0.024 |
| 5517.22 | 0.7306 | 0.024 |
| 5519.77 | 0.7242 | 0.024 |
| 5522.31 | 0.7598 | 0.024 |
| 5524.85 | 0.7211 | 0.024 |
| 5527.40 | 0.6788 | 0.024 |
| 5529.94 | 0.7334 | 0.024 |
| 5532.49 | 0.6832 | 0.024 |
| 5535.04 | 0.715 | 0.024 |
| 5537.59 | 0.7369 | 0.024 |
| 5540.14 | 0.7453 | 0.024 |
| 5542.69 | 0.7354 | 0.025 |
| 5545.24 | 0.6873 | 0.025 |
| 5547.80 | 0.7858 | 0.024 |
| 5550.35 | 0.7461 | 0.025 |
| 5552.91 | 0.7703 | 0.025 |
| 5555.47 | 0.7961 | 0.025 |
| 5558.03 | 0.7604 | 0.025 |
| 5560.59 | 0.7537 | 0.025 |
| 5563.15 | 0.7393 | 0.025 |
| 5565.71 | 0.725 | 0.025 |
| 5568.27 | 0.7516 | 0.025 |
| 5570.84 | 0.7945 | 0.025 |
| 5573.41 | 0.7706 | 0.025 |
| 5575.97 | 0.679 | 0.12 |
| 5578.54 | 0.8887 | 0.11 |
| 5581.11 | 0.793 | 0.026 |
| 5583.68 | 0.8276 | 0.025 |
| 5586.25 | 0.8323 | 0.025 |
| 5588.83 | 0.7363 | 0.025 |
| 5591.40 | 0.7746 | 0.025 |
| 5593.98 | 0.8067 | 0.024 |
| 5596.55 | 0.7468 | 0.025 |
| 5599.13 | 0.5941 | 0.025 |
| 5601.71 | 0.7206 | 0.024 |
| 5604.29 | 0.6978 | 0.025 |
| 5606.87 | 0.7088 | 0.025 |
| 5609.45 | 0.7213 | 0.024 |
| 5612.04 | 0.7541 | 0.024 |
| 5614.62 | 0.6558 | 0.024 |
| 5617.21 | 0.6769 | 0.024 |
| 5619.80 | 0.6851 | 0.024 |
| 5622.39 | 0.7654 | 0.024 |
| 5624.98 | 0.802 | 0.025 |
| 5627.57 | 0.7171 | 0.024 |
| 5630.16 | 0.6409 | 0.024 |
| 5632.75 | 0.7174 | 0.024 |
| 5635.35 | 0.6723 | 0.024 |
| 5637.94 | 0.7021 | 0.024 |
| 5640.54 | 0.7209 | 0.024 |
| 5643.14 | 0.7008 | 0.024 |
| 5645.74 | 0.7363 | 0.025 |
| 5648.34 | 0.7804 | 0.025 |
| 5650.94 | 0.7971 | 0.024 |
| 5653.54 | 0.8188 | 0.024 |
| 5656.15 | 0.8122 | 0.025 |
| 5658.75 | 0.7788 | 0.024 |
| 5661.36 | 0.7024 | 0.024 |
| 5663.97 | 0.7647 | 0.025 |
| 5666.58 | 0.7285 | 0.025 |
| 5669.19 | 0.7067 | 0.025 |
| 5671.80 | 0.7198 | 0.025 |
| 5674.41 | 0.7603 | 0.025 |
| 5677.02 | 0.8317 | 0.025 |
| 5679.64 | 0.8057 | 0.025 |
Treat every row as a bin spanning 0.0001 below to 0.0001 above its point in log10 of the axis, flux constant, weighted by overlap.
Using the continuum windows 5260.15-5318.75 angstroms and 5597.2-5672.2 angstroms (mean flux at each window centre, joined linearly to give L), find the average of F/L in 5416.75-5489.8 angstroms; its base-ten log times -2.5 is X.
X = -0.102 mag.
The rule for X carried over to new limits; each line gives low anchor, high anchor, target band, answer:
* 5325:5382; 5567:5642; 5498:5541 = 0.09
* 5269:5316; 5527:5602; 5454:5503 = 0.04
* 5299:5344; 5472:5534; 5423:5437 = -0.20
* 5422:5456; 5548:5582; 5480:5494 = 0.04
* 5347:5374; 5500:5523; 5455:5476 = 0.05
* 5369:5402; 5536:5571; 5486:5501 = 0.06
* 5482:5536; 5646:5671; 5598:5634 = 0.07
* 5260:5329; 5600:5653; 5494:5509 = 0.06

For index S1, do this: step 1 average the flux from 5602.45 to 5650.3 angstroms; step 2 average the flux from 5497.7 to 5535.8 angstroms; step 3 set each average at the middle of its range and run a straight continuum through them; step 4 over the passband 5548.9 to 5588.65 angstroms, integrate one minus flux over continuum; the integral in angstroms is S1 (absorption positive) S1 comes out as -4.10 angstroms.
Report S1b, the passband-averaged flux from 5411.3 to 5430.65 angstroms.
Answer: 0.915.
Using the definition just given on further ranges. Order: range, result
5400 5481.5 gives 0.804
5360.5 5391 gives 0.837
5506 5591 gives 0.741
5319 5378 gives 0.78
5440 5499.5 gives 0.74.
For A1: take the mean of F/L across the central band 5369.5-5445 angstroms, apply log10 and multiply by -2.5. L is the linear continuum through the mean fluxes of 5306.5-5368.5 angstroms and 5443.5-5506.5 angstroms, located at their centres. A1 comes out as -0.18 mag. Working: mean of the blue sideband 0.773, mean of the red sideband 0.714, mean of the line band 0.877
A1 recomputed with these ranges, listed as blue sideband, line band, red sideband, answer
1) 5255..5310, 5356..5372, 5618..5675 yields -0.13 mag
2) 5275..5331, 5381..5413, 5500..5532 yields -0.19 mag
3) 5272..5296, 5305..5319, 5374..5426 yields 0.02 mag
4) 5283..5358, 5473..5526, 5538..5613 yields 0.06 mag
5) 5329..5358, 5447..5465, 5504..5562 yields 0.17 mag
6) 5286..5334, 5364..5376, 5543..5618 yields -0.04 mag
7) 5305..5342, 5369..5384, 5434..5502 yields -0.11 mag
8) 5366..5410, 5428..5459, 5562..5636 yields 0.03 mag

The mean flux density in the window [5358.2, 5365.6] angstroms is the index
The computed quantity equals 0.804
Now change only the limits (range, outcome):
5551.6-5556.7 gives 0.782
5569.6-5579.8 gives 0.783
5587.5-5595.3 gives 0.773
